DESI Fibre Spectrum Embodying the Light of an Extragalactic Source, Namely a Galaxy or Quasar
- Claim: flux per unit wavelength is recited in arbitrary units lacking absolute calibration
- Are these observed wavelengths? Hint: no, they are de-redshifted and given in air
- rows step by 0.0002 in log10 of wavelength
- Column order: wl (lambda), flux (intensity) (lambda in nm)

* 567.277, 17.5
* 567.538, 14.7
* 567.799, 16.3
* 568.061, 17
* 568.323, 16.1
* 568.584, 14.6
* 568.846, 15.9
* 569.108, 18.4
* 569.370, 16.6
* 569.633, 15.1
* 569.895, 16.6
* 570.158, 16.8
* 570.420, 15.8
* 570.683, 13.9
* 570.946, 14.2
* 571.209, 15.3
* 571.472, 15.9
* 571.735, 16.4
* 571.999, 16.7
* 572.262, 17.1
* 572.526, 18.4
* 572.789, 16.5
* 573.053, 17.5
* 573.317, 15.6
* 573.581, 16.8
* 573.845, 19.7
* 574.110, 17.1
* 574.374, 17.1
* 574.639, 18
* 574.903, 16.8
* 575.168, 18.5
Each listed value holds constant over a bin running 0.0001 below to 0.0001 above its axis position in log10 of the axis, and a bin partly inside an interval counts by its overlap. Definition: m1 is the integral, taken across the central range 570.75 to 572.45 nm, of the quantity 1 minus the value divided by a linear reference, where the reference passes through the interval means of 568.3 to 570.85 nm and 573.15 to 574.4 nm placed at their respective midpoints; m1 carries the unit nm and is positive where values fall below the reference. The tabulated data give 0.07 nm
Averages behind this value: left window 16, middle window 15.9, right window 17.3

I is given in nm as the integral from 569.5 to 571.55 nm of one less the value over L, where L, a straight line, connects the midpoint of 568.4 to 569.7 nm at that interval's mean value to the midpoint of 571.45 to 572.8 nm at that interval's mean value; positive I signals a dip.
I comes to 0.14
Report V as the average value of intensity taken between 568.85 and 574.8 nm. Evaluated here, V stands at 16.6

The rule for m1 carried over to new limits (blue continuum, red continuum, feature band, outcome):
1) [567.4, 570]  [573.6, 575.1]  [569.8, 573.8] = 0.16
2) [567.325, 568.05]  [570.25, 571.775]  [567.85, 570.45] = -0.11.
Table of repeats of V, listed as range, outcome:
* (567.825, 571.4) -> 15.9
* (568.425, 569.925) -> 16.2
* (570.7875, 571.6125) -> 15.1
